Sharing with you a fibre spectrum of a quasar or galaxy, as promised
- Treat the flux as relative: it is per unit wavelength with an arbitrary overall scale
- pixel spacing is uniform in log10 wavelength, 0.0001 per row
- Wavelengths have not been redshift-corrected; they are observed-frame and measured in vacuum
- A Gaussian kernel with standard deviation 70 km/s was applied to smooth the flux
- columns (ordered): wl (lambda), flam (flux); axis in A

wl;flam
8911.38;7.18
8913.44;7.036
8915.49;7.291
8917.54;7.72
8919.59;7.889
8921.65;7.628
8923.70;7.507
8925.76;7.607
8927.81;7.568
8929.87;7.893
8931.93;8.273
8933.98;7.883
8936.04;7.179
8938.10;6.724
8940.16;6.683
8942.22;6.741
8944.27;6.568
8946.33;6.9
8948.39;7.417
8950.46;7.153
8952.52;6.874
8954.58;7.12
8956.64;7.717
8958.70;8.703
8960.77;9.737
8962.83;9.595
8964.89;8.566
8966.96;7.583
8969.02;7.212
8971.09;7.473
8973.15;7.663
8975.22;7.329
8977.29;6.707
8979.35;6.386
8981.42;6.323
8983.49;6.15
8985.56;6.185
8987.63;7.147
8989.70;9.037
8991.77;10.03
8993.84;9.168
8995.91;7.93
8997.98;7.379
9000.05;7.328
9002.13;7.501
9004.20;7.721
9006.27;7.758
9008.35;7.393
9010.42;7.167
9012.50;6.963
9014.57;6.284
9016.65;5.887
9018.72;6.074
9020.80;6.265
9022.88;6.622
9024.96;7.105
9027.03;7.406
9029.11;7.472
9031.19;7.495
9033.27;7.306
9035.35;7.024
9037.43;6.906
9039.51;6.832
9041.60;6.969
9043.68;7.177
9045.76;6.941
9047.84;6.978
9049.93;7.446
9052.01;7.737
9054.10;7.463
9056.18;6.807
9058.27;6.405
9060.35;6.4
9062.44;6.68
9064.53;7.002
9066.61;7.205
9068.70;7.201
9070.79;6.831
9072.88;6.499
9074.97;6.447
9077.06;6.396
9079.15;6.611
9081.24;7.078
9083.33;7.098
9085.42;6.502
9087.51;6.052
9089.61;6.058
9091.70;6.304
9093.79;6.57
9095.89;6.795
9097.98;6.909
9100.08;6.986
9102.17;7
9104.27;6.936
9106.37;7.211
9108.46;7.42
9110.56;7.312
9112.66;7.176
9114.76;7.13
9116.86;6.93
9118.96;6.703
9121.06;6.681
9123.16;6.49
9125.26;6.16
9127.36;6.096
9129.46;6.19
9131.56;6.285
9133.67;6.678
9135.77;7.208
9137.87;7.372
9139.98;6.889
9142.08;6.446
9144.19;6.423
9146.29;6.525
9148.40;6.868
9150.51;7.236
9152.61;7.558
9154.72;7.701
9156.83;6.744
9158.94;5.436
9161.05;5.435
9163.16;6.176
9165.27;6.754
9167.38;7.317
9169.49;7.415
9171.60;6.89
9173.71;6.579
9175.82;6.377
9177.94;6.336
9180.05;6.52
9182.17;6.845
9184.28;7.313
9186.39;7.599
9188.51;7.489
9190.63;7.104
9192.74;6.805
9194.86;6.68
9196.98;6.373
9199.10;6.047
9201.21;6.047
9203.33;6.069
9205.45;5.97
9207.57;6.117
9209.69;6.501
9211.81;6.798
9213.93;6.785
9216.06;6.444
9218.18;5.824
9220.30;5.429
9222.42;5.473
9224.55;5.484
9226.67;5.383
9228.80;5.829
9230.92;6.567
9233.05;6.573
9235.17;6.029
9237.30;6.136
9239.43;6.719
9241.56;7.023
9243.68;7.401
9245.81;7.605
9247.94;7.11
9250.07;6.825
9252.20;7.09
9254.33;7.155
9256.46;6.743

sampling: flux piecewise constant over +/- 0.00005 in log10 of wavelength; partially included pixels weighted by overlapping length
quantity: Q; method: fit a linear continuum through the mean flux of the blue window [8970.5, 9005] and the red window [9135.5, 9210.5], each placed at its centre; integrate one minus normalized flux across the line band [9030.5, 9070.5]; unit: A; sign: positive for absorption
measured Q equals 1.01 A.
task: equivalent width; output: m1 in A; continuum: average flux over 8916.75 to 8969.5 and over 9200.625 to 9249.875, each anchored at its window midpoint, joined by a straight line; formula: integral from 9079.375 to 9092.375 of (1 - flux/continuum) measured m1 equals 0.8 A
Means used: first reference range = 7.64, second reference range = 6.33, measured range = 6.53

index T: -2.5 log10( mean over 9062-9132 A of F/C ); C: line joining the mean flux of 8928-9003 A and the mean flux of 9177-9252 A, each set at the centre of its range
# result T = 0.04 mag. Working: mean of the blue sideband 7.56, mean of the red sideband 6.5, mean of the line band 6.74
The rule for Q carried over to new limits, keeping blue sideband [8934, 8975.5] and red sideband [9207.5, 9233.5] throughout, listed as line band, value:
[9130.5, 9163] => -1.1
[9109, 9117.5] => -0.6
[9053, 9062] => 0.3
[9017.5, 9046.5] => 0.7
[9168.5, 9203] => -2.7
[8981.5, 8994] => -0.6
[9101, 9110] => -0.6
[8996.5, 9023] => 1.0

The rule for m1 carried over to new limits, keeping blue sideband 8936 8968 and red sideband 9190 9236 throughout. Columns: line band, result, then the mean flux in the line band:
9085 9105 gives 0.6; 6.61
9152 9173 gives -0.9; 6.72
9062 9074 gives 0.1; 6.91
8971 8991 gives 1.0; 7.06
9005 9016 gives 0.3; 7.08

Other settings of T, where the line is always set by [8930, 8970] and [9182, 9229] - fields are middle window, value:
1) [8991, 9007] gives -0.10 mag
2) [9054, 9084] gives 0.04 mag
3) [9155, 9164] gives 0.09 mag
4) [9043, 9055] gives -0.02 mag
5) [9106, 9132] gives 0.01 mag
